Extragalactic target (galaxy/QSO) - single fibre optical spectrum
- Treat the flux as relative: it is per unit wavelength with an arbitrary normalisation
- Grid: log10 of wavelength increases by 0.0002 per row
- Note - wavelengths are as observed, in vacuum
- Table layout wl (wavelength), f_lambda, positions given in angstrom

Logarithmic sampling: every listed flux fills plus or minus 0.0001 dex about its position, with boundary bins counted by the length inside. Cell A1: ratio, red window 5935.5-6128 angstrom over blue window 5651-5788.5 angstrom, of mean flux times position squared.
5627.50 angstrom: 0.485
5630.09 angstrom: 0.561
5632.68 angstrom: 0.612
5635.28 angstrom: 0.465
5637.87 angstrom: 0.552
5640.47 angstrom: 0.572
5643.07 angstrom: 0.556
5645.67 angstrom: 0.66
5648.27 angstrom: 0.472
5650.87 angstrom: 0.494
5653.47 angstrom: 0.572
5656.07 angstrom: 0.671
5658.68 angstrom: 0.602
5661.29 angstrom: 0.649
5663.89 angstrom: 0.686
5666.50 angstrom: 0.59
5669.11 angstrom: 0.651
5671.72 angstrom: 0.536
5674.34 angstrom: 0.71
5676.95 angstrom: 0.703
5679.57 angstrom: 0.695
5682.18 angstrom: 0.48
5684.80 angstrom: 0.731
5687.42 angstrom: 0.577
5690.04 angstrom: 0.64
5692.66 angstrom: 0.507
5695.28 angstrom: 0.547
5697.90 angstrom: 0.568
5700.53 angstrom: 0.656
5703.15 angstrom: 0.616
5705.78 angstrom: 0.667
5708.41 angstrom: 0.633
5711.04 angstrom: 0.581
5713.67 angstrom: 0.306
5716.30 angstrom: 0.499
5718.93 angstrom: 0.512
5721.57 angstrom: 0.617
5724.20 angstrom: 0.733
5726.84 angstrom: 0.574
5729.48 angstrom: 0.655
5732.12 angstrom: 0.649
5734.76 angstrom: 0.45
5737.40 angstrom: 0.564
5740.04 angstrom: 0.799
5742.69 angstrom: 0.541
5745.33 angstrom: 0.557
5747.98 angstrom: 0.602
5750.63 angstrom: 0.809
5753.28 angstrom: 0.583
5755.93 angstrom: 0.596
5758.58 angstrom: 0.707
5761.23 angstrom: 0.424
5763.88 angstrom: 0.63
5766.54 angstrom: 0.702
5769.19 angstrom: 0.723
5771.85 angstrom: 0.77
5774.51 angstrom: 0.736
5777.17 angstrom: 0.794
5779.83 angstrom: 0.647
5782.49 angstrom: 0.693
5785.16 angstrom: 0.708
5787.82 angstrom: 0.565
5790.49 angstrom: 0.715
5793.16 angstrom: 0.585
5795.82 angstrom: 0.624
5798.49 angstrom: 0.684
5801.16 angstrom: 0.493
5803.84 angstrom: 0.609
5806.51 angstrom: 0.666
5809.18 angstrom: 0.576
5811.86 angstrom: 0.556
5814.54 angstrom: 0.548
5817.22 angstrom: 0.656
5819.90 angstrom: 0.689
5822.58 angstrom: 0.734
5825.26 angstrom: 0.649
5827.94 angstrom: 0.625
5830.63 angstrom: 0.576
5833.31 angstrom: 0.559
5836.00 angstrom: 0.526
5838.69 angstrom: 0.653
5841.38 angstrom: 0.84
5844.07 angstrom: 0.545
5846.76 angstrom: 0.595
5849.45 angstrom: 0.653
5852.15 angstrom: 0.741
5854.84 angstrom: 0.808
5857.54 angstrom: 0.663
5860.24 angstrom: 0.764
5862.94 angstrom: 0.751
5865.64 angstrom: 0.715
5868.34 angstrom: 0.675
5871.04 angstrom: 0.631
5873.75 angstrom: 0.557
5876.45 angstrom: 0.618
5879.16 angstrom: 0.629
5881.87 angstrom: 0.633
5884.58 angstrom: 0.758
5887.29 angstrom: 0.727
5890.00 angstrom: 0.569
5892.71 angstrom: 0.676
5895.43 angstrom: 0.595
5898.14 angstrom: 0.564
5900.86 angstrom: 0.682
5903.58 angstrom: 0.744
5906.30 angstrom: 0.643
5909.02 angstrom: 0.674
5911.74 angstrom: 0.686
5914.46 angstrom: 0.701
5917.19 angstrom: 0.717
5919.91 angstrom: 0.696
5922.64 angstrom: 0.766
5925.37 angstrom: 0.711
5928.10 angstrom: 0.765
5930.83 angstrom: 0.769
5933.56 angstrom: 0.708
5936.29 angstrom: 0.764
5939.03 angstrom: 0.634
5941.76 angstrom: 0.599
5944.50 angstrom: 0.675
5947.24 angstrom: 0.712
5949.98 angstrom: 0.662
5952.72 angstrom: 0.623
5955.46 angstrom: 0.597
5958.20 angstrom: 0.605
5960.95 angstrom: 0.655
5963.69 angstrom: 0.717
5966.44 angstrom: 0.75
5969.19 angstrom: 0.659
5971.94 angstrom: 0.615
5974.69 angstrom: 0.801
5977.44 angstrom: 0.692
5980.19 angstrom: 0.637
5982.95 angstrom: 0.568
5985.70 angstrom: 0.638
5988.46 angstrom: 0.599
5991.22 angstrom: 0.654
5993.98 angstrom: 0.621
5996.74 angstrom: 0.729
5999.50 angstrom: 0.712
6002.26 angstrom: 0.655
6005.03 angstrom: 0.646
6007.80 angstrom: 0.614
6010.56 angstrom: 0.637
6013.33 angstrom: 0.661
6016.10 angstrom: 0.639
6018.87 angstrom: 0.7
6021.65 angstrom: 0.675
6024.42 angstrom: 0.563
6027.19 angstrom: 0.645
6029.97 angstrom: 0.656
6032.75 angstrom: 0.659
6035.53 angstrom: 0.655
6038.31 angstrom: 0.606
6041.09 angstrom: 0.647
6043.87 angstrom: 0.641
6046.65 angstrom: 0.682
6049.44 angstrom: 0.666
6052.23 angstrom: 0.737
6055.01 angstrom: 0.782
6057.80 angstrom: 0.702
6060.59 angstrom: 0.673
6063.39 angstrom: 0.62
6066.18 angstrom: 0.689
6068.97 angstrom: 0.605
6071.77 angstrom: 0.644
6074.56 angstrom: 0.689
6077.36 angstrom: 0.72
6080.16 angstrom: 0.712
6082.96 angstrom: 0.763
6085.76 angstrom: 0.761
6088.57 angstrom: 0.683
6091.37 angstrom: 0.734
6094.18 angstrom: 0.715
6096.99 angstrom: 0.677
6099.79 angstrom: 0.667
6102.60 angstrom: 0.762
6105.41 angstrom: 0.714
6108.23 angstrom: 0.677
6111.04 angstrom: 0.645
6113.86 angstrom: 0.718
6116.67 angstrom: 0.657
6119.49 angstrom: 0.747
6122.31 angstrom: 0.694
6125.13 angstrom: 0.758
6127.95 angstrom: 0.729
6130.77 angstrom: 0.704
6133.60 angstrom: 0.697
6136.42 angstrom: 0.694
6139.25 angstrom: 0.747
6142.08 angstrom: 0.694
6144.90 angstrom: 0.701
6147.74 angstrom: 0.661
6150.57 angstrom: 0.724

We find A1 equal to 1.2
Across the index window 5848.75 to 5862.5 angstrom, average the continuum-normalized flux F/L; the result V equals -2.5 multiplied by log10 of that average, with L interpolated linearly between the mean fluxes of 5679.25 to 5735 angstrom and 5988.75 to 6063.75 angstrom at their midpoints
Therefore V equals -0.18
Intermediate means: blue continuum 0.587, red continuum 0.662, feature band 0.731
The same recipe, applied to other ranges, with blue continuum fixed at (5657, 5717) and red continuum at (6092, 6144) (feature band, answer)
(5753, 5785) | -0.08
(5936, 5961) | 0.03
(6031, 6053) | 0.05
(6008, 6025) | 0.06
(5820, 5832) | -0.02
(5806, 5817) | 0.08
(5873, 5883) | 0.06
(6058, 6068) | 0.05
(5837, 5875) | -0.07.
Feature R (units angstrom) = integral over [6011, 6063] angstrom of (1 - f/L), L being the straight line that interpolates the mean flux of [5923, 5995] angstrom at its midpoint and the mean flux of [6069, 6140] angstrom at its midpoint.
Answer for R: 1.9 angstrom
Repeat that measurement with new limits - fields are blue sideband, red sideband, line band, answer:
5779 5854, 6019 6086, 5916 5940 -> -2.7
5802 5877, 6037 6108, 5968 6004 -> 0.8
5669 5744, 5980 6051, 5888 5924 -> -2.4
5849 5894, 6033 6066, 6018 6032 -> 0.6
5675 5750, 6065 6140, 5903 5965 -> -2.8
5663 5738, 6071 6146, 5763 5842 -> -3.1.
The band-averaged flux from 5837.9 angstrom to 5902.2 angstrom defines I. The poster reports 0.668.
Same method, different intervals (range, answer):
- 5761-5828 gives 0.65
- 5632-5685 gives 0.6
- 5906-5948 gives 0.703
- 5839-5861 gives 0.697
